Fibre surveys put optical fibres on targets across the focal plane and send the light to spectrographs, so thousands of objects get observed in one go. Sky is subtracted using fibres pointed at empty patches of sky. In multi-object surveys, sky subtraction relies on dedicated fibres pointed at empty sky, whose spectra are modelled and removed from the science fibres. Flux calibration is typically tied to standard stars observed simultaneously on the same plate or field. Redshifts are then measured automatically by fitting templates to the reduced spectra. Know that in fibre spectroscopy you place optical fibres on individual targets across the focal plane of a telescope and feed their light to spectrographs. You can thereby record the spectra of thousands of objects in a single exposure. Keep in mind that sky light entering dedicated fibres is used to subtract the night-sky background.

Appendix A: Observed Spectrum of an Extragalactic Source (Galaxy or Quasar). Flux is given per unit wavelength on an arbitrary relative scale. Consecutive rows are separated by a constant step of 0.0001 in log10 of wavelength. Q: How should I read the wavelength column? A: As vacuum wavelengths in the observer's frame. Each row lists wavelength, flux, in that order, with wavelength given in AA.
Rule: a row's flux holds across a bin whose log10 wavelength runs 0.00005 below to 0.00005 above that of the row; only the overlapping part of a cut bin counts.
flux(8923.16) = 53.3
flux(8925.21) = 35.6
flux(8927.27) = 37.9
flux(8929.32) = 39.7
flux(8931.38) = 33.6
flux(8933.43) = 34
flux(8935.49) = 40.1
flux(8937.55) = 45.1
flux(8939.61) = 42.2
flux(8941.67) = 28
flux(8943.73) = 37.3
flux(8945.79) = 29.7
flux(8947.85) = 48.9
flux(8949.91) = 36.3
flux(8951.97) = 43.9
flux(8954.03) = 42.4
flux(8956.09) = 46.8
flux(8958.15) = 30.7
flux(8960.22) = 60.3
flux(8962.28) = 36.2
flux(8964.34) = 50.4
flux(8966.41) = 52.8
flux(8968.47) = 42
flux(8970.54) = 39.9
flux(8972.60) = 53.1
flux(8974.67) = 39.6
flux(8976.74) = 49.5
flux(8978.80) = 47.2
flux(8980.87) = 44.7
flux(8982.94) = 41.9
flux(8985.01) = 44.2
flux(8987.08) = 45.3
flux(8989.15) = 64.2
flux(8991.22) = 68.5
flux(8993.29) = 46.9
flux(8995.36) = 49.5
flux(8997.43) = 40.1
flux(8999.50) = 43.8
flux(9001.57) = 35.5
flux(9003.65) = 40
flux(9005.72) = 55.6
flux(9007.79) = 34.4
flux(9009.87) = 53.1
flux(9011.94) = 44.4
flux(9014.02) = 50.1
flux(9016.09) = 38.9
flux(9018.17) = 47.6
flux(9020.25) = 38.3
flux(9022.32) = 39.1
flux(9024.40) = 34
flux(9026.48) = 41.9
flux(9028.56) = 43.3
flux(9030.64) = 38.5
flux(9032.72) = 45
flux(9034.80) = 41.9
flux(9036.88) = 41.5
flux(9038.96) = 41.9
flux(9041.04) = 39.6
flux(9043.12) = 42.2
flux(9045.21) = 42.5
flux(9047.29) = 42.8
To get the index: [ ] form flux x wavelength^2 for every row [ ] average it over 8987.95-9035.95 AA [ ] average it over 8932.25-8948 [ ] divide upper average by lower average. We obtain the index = 1.22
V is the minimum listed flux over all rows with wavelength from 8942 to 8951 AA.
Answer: 29.7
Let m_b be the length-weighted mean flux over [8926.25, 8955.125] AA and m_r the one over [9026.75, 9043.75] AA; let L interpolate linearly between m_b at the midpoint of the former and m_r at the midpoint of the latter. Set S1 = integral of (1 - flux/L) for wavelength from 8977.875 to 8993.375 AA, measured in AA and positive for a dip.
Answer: -4.1 AA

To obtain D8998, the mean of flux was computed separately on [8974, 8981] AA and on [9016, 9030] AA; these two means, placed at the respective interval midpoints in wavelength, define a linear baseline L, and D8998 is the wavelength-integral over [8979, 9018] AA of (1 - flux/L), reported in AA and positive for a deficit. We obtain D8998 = -3.2 AA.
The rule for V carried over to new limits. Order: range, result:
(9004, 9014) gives 34.4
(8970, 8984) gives 39.6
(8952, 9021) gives 30.7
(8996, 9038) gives 34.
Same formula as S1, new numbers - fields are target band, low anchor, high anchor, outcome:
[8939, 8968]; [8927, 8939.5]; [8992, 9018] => -1.0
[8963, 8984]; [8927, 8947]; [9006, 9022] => -3.0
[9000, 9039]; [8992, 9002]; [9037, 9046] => 0.4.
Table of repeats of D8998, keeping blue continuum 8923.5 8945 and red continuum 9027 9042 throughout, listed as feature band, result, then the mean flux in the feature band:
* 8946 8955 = -0.8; 41.7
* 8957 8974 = -2.9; 45.6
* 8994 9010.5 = -1.4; 43.8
